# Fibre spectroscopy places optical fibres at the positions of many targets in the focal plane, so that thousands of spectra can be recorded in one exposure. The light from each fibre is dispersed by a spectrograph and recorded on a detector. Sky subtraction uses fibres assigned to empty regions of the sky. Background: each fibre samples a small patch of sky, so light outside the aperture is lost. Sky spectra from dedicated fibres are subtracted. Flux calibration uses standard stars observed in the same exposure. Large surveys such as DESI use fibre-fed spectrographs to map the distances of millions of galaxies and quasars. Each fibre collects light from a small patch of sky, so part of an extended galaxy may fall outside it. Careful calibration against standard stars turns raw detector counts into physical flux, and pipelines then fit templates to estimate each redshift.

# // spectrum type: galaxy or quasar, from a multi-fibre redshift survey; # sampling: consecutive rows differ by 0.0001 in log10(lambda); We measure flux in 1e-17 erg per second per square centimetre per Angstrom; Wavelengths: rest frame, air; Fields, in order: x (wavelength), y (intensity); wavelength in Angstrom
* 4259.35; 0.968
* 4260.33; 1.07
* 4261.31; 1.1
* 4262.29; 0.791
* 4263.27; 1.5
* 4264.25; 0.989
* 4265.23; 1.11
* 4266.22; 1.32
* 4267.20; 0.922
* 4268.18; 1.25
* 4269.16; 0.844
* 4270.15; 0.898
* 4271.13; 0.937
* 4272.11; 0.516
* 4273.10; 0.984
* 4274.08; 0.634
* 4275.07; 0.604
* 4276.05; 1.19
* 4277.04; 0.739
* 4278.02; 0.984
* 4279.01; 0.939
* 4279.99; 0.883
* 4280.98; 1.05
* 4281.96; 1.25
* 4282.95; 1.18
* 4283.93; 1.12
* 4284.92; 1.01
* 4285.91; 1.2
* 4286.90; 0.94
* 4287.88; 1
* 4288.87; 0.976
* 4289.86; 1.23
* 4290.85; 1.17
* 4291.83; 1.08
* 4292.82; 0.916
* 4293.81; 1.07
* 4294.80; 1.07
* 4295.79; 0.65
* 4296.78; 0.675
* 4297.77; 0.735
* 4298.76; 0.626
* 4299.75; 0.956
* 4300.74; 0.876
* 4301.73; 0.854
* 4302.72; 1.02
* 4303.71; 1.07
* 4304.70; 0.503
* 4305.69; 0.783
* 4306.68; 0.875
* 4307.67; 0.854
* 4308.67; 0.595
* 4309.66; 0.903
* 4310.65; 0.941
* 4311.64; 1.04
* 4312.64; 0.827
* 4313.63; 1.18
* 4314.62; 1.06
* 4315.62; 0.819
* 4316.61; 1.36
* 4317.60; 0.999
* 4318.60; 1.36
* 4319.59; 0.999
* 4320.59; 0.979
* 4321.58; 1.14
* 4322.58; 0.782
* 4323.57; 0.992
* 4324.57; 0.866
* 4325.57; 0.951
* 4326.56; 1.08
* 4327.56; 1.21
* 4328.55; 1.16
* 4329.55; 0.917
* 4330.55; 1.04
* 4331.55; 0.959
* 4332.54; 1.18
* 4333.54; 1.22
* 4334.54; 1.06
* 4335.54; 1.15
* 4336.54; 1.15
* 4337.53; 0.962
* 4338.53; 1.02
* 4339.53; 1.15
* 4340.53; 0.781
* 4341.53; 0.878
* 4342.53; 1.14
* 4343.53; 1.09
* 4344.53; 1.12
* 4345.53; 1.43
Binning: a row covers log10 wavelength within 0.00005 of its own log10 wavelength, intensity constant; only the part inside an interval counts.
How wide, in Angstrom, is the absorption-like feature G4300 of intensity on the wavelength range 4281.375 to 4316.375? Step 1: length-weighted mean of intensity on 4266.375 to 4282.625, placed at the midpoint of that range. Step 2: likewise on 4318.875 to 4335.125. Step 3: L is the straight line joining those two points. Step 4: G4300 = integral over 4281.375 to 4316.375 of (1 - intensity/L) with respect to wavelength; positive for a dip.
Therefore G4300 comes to 1.0 Angstrom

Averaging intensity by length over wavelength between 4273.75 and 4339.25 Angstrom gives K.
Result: 0.981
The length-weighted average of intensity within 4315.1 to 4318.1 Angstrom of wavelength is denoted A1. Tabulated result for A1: 1.06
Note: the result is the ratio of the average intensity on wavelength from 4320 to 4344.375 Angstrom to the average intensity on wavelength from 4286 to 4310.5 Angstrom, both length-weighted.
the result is 1.15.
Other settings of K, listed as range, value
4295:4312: 0.824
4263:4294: 1.01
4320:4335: 1.04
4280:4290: 1.08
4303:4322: 0.963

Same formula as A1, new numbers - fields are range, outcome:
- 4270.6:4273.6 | 0.814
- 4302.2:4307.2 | 0.851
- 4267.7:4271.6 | 0.982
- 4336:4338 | 1.06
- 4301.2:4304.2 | 0.981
